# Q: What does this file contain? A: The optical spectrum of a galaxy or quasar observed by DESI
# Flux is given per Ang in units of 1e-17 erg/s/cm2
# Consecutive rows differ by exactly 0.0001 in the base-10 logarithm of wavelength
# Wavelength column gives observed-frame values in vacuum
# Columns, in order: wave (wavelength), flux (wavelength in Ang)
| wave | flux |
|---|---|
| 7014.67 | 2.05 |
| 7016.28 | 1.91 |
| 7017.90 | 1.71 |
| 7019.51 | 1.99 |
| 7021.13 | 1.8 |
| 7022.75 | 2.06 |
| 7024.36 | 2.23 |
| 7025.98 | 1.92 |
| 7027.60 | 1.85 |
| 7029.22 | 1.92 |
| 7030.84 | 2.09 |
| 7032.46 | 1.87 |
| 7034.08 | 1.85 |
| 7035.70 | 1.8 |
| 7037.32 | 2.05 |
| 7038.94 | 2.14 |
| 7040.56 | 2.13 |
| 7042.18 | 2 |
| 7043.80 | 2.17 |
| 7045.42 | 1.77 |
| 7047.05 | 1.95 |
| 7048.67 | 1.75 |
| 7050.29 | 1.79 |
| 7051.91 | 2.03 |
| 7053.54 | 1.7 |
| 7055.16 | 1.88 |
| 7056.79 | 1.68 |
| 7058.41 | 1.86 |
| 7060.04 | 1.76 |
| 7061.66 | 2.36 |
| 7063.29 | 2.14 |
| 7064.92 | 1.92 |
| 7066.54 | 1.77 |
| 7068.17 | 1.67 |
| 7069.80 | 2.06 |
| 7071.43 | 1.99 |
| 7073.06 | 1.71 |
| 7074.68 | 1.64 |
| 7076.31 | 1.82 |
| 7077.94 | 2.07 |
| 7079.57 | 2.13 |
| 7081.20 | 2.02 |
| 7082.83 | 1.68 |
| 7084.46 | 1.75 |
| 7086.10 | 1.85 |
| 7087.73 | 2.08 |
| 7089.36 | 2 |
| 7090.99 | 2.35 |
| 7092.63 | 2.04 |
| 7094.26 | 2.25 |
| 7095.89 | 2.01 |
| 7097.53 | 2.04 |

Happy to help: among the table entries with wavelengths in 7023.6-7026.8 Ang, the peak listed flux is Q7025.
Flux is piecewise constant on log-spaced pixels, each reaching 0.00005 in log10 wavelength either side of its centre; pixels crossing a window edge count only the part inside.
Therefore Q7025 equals 2.23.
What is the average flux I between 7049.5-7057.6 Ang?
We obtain 1.82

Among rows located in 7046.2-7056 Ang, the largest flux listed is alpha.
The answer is 2.03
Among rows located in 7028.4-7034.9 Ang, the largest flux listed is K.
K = 2.09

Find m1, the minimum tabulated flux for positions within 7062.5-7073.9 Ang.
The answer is 1.67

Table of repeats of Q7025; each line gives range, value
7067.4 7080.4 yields 2.13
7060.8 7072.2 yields 2.36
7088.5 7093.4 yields 2.35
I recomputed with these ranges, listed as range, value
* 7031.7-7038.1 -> 1.89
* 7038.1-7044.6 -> 2.11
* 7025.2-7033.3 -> 1.93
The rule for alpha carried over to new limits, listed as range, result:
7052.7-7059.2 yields 1.88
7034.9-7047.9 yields 2.17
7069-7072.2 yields 2.06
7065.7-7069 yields 1.77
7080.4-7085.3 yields 2.02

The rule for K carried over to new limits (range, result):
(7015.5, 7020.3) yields 1.99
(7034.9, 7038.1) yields 2.05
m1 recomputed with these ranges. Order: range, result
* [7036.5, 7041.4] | 2.05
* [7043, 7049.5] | 1.75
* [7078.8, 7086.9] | 1.68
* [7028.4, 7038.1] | 1.8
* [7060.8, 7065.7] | 1.92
